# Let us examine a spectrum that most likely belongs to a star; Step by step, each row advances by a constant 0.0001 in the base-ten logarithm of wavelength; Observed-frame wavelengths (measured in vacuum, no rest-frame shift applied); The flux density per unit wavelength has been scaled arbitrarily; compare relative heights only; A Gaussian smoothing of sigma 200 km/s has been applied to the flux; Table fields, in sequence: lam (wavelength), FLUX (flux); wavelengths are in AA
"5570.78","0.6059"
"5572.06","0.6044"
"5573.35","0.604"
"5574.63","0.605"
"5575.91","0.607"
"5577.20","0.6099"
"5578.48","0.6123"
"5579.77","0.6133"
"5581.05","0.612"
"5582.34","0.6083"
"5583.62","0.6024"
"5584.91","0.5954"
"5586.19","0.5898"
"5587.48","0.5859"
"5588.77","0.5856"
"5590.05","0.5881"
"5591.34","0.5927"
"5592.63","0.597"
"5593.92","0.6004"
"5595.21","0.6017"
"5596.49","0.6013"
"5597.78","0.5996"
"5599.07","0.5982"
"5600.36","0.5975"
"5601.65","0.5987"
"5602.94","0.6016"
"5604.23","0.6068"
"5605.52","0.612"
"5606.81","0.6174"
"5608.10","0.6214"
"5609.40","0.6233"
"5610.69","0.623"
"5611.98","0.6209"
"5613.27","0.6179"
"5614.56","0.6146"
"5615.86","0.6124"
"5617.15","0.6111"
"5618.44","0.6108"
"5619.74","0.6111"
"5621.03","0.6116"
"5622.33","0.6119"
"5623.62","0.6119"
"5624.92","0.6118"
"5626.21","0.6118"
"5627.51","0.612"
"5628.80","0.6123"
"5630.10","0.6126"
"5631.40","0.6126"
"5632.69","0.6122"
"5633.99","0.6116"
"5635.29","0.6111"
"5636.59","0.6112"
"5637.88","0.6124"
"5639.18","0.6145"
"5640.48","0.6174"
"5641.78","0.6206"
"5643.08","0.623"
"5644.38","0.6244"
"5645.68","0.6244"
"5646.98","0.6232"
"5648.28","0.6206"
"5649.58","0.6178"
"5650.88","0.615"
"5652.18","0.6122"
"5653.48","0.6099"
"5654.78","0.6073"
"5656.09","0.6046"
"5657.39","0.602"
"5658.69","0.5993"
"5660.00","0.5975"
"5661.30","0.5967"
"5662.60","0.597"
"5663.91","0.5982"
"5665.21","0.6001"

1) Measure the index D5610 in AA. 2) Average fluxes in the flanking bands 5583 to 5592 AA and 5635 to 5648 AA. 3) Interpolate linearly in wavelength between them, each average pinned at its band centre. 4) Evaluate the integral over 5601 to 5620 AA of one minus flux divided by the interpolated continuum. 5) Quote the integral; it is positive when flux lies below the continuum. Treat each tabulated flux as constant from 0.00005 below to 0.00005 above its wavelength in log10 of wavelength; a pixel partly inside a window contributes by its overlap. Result -0.3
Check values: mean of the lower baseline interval 0.591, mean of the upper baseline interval 0.619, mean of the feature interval 0.613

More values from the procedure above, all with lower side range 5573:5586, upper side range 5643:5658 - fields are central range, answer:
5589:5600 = 0.21 AA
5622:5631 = 0.00 AA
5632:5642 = 0.00 AA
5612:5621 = -0.03 AA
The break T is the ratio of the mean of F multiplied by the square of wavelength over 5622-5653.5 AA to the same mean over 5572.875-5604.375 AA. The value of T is 1.04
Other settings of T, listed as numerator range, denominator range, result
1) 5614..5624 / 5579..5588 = 1.03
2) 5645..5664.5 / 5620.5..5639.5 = 1.00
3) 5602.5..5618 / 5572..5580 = 1.03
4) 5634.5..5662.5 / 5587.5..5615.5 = 1.03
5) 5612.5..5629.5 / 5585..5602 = 1.04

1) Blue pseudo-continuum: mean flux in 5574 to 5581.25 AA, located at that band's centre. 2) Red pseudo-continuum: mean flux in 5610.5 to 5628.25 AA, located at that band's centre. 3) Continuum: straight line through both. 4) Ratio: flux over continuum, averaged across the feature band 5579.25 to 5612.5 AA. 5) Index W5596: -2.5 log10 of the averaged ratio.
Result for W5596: 0.014 mag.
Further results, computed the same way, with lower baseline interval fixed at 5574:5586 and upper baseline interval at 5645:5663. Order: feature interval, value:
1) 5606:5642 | -0.010 mag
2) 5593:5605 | 0.012 mag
